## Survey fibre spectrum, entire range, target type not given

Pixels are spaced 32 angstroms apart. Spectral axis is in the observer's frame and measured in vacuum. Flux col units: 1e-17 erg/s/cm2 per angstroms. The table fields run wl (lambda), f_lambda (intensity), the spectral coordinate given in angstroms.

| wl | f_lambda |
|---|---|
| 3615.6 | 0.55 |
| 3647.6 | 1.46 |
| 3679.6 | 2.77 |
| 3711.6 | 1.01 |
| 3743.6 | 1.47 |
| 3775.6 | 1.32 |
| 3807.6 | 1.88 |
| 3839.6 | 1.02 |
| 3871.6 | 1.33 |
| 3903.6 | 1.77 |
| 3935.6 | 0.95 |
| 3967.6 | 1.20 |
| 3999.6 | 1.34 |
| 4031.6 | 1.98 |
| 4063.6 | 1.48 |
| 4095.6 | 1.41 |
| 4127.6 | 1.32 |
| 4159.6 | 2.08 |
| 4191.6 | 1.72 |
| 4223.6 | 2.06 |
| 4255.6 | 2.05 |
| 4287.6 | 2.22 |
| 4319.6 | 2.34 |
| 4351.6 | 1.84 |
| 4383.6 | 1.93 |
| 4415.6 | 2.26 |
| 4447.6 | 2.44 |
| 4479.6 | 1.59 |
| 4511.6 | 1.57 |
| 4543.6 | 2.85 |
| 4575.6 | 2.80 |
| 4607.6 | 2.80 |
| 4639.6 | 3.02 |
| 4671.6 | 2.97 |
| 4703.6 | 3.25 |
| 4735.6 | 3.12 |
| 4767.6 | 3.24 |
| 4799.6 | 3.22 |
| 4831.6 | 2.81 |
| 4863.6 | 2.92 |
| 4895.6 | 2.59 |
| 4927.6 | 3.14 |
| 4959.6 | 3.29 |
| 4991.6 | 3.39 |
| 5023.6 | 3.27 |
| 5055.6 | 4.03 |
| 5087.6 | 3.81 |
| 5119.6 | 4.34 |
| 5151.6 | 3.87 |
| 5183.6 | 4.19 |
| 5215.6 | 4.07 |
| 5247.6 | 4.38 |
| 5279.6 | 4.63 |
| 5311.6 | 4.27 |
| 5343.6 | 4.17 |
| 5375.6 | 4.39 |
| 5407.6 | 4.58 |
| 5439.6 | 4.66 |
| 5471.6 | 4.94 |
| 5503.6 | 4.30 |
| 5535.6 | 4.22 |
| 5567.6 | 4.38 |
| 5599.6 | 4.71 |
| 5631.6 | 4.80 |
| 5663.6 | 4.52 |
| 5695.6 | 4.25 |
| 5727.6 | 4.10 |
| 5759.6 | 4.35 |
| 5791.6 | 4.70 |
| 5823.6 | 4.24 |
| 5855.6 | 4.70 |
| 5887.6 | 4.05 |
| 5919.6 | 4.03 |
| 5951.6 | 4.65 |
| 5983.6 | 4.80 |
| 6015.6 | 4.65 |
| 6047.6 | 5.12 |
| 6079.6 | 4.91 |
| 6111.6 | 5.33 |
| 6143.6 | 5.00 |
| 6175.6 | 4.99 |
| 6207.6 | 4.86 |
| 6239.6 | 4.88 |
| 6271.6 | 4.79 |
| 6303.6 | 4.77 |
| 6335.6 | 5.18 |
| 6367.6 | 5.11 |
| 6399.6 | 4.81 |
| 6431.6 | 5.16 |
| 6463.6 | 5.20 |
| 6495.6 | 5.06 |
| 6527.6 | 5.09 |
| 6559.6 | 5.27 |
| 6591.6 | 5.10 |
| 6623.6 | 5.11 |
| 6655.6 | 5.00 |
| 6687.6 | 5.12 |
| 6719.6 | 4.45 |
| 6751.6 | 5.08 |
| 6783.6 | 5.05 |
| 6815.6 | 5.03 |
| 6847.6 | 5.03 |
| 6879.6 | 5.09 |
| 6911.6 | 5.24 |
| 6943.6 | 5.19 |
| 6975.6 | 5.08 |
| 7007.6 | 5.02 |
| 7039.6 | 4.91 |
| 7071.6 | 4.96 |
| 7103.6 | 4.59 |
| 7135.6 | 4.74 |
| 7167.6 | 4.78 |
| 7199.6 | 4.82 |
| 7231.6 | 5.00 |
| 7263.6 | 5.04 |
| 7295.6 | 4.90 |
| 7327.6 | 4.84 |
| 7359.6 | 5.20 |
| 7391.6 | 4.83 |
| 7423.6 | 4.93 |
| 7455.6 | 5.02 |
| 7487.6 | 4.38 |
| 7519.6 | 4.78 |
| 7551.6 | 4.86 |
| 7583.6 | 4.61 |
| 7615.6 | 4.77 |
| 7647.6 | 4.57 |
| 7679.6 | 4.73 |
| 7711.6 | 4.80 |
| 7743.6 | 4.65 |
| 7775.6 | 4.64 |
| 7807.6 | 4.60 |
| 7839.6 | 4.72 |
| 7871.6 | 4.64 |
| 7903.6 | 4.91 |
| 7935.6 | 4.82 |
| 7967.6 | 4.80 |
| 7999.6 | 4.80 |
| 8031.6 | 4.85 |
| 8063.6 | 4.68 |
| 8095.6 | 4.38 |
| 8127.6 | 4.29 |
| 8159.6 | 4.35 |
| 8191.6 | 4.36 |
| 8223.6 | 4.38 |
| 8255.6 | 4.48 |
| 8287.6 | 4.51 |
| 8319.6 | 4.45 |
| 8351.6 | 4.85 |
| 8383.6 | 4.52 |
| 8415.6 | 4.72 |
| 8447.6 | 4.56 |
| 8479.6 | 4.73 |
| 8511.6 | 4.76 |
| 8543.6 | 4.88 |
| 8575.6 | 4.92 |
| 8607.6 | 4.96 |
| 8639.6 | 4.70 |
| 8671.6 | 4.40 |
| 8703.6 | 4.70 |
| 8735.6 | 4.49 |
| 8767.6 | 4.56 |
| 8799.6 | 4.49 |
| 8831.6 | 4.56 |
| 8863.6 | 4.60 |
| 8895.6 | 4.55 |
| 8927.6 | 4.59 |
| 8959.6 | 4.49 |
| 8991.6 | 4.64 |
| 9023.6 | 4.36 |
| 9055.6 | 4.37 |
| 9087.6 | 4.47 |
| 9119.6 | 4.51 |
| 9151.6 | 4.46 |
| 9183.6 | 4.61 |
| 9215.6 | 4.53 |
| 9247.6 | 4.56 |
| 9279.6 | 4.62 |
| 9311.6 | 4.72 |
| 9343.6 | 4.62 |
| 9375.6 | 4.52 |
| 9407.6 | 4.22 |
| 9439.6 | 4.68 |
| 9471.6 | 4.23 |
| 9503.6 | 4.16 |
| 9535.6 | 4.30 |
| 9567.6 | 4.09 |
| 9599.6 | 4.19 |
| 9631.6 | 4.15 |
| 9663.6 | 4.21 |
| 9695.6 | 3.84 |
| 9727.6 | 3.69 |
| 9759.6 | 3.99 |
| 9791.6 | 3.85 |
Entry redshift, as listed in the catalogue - 0.140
